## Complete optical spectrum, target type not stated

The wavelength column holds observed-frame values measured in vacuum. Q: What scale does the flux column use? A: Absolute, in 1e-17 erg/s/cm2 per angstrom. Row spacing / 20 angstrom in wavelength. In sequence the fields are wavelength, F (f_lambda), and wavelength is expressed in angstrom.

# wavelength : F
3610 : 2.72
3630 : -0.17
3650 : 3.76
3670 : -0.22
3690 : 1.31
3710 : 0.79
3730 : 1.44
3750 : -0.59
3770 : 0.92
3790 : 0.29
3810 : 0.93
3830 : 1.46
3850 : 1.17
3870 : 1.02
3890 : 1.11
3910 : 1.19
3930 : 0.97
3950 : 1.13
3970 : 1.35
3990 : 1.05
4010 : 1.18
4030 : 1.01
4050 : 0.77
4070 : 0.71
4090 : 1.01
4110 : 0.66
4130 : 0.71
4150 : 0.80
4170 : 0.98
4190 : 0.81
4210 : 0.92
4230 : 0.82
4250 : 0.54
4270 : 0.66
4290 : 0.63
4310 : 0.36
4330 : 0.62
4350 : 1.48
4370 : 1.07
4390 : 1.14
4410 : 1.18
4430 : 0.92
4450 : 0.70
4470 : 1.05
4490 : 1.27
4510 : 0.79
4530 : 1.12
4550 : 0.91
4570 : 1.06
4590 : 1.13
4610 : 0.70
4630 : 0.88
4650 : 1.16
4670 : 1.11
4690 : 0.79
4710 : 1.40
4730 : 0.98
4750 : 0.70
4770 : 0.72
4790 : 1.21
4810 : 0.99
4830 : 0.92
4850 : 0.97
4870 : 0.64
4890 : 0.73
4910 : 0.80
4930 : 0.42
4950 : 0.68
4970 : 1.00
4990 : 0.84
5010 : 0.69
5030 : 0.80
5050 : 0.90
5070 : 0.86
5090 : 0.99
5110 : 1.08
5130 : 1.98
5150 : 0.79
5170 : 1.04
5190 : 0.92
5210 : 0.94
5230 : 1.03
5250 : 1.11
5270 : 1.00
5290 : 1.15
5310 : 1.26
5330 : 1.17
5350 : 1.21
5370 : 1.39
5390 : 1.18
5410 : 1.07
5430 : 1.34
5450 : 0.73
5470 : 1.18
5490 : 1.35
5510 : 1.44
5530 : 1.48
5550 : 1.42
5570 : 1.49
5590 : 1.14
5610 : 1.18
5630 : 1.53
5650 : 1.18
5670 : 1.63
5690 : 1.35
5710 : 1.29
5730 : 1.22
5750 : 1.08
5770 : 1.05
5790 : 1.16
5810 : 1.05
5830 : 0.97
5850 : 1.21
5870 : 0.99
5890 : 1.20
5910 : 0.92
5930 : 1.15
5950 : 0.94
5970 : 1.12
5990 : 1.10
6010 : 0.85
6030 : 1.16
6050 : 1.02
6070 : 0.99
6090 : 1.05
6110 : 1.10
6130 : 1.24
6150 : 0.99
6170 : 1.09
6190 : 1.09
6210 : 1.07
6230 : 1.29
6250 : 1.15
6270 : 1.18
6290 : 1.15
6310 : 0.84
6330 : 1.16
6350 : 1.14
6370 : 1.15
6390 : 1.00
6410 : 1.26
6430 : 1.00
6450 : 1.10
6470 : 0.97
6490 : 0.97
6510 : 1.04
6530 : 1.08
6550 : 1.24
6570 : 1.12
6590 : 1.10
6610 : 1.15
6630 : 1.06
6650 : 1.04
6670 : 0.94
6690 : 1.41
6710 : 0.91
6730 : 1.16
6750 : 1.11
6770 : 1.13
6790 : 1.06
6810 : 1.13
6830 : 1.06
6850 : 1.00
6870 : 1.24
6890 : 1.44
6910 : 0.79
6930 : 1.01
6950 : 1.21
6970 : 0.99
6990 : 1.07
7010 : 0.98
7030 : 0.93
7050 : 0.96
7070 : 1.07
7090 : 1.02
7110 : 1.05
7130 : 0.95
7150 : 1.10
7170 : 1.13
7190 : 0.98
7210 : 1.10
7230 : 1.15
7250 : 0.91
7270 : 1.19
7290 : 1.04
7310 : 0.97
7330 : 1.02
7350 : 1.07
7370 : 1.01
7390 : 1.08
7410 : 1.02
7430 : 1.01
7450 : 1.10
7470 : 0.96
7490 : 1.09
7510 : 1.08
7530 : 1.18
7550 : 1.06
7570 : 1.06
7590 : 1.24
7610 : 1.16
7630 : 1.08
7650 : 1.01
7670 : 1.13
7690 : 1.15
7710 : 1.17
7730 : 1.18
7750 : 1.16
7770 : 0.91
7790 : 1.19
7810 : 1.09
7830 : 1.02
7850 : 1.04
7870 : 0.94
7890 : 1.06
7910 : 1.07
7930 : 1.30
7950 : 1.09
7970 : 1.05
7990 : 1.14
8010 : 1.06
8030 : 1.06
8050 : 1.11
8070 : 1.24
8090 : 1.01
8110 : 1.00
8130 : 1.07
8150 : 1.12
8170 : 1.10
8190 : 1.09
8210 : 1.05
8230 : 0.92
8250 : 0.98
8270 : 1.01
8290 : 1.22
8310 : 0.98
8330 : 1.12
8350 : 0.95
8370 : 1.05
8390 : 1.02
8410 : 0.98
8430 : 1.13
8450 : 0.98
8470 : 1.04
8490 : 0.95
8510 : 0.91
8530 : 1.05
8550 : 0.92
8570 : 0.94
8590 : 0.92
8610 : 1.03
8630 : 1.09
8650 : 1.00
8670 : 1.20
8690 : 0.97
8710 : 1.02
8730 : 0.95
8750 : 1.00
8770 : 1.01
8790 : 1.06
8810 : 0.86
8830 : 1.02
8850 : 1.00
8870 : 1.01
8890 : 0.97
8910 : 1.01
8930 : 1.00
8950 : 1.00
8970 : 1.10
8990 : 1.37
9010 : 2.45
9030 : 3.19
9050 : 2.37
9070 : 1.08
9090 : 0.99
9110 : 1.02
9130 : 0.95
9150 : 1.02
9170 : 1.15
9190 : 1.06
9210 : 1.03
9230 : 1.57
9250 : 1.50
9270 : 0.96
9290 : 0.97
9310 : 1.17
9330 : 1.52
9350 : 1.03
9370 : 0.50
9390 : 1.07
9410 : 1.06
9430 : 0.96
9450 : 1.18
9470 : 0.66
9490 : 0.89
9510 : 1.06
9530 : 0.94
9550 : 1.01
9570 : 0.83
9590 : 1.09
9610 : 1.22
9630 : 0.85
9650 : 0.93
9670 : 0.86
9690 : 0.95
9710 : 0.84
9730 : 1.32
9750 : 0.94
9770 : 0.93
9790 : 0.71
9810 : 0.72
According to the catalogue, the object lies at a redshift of 0.374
